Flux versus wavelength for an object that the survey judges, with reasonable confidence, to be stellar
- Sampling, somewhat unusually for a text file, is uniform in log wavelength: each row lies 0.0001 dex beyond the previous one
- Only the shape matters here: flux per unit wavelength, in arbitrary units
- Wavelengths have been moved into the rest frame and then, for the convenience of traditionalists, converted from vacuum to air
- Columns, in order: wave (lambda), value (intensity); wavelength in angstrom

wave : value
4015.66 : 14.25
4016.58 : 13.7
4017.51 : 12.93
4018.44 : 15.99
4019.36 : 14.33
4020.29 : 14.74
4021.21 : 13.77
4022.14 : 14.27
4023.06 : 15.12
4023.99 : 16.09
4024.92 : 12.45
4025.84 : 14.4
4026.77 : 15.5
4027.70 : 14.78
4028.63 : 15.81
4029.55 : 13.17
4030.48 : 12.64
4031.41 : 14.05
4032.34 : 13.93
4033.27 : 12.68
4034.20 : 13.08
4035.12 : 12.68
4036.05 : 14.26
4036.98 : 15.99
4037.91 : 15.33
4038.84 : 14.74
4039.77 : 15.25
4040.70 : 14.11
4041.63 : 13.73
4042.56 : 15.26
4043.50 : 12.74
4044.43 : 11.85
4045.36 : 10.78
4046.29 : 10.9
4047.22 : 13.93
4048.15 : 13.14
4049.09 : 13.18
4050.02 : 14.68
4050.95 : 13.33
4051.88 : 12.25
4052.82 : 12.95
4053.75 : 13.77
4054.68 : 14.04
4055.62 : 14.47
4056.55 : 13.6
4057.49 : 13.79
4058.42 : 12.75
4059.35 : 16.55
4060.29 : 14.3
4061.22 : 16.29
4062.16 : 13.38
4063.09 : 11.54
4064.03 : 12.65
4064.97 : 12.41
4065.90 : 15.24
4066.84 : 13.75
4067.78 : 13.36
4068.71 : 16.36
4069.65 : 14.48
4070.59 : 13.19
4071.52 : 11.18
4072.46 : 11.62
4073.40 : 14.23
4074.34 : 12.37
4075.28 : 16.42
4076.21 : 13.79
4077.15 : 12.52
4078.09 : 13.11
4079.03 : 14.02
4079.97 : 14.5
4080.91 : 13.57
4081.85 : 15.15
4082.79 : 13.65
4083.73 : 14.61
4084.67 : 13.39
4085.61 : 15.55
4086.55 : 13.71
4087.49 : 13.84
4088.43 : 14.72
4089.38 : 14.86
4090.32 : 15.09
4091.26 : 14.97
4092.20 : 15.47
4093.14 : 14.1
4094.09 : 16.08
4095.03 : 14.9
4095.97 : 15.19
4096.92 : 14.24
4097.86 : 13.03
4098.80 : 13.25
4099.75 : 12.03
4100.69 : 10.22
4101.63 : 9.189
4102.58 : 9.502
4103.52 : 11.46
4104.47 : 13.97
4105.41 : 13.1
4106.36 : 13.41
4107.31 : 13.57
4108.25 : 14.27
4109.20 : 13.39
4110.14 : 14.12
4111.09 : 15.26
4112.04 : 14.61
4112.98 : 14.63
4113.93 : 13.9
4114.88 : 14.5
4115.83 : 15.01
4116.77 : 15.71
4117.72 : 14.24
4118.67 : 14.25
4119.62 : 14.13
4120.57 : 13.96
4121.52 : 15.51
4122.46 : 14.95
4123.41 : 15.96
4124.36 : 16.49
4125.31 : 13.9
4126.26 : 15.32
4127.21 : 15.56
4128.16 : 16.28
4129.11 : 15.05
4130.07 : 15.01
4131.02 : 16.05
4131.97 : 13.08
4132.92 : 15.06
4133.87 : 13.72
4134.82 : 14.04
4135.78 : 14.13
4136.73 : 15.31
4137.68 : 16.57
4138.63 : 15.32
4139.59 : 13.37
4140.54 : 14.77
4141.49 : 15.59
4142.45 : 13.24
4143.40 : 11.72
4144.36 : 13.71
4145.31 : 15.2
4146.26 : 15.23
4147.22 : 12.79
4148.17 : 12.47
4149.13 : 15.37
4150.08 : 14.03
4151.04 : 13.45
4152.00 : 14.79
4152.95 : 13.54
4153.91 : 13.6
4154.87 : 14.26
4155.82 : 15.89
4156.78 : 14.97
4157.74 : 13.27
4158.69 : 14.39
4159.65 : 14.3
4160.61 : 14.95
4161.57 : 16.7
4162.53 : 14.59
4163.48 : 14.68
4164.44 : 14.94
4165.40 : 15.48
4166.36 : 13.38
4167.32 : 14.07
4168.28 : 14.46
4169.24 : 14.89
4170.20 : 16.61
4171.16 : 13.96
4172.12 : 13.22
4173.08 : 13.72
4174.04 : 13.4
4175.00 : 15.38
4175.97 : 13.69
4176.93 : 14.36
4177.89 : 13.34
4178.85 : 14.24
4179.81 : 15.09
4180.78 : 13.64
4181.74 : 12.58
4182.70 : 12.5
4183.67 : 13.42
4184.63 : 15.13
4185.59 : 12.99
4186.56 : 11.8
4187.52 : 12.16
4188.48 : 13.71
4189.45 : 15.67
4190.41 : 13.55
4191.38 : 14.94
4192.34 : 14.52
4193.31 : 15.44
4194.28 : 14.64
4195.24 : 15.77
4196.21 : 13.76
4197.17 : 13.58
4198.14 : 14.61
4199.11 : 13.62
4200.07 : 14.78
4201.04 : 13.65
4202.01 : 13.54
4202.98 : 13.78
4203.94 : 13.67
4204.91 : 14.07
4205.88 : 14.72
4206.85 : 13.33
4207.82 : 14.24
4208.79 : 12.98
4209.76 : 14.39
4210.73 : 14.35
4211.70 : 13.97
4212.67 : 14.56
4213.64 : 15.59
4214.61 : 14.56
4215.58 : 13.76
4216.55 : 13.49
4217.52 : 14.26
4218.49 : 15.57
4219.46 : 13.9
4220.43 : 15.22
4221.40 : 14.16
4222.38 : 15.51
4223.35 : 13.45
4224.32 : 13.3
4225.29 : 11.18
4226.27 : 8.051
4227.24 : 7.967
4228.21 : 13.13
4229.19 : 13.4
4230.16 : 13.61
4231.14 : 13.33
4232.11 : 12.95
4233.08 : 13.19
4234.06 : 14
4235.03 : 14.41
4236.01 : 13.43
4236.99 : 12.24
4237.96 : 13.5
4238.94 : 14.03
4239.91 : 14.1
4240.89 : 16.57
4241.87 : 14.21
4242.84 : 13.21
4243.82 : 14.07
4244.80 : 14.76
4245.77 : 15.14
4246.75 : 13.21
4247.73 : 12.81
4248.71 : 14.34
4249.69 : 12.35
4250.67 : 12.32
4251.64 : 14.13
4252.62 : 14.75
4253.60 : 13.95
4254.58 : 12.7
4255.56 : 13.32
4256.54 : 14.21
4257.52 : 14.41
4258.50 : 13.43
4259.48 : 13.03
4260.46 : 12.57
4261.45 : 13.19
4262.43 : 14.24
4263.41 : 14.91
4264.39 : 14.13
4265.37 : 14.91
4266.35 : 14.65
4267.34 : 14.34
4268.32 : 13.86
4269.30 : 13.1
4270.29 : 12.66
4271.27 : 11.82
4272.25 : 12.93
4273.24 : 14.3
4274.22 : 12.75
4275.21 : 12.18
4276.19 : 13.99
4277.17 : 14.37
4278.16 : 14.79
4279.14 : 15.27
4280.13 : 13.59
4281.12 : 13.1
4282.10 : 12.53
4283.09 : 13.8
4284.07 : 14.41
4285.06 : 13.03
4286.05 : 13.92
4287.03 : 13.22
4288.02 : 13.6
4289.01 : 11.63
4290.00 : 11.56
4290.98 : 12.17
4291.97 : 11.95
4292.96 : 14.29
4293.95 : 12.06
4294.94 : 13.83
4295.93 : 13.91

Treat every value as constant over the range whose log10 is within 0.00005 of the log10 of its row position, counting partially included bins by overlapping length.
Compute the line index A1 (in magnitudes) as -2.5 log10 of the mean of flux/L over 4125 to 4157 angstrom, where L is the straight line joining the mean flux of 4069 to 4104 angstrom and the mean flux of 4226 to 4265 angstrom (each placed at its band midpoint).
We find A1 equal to -0.07 mag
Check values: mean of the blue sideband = 13.6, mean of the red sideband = 13.5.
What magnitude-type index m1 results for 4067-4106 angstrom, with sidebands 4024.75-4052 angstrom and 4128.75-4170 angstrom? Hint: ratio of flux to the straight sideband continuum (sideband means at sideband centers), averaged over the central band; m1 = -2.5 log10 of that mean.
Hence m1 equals 0.03 mag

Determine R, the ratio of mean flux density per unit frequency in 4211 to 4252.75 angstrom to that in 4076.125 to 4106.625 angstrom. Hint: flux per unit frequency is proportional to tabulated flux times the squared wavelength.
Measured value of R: 1.1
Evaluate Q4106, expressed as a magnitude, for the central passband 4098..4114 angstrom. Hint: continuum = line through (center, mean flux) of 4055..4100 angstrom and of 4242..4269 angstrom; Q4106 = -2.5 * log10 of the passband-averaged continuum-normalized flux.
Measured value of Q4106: 0.09 mag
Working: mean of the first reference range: 14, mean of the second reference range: 13.8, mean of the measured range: 12.9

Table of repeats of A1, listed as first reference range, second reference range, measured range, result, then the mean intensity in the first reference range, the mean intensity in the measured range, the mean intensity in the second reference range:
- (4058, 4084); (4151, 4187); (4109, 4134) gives -0.06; 13.8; 14.8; 14.2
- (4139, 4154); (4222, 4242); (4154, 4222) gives -0.06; 13.9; 14.2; 13.1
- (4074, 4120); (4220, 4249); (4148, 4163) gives -0.06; 13.9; 14.4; 13.4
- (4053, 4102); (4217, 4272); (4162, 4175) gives -0.06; 13.9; 14.5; 13.6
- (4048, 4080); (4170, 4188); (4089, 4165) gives -0.05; 13.7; 14.3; 13.7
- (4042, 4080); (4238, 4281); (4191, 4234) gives 0.00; 13.5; 13.8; 13.8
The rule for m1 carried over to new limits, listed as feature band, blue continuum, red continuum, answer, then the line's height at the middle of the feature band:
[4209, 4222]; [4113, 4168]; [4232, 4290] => -0.032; 14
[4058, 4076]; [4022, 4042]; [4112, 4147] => 0.049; 14.4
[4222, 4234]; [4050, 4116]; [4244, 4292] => 0.094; 13.6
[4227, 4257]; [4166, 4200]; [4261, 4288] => 0.020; 13.8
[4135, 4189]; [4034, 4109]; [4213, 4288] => -0.042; 13.6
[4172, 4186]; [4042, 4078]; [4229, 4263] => -0.014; 13.6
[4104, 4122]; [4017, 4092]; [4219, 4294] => -0.040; 13.8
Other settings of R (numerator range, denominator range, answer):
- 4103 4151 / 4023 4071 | 1.08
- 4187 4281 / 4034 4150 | 1.05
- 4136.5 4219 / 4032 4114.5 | 1.09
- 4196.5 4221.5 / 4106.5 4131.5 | 1.00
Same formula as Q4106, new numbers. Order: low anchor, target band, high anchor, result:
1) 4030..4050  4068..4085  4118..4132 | 0.033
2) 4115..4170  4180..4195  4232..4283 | 0.033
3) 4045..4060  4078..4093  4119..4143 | -0.029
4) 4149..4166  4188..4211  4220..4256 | -0.018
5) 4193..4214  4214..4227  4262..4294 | 0.044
